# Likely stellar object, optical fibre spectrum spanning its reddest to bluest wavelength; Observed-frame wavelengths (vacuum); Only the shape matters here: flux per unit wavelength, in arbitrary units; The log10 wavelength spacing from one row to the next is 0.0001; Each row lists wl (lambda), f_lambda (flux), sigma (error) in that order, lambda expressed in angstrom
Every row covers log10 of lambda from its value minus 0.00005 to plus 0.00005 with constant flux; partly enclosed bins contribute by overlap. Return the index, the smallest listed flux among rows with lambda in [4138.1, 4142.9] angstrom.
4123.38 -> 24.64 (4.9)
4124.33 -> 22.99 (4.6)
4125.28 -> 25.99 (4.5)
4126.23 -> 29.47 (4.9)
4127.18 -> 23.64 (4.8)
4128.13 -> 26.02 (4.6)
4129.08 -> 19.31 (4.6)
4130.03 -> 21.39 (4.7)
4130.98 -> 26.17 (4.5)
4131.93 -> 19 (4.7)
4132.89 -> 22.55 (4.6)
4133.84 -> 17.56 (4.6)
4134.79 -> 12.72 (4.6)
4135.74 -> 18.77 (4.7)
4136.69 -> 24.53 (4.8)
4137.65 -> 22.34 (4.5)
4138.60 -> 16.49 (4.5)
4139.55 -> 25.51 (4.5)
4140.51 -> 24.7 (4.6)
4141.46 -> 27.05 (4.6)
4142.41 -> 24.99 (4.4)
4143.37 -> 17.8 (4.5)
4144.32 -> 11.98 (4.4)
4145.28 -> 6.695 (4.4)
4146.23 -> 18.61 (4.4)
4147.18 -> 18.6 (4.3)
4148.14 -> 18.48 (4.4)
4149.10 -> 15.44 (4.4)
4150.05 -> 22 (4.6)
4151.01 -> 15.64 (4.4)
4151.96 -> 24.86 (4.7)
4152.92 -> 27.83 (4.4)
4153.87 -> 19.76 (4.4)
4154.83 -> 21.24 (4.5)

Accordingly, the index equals 16.49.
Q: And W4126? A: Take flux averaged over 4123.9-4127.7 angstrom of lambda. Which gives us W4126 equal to 25.6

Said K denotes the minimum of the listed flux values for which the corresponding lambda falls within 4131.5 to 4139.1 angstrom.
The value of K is 12.72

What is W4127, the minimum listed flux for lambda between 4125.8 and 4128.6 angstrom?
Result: 23.64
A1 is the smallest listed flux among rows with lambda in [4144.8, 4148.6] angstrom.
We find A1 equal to 6.695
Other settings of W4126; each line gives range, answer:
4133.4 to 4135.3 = 15.2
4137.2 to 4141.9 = 23.2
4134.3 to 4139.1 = 19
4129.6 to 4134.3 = 21.3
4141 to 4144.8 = 20.4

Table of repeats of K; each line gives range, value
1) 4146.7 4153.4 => 15.44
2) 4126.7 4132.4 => 19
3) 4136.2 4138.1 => 22.34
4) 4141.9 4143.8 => 17.8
